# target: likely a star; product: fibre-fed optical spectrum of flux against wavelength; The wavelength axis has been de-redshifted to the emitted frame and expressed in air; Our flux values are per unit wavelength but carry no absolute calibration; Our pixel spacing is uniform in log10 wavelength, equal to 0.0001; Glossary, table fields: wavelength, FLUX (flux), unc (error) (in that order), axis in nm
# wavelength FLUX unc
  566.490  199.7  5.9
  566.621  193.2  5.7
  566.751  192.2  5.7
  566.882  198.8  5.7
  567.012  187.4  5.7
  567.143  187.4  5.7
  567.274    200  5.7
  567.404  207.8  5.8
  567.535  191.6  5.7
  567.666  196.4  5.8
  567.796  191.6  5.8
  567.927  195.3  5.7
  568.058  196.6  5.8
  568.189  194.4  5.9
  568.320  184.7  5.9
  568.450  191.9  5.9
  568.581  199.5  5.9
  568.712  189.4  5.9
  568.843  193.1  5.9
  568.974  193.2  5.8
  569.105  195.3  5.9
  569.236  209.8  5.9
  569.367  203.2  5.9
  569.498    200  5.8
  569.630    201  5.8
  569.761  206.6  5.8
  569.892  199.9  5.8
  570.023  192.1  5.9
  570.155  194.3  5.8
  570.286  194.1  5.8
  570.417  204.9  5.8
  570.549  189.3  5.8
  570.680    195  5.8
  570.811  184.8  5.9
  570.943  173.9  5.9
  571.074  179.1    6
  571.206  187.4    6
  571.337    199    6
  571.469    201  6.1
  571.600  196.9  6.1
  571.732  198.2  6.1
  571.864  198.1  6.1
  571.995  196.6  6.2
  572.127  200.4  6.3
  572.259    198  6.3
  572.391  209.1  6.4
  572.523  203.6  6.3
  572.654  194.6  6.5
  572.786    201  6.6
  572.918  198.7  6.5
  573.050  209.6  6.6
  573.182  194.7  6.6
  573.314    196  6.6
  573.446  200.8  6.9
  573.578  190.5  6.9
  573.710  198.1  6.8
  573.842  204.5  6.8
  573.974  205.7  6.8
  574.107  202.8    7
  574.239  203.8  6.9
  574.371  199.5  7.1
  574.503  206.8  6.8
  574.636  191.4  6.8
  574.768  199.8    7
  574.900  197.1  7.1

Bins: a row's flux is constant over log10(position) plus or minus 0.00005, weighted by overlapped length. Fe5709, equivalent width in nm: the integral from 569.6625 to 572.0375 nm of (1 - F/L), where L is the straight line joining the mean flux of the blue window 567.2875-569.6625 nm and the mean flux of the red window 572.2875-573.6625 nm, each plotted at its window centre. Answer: 0.05 nm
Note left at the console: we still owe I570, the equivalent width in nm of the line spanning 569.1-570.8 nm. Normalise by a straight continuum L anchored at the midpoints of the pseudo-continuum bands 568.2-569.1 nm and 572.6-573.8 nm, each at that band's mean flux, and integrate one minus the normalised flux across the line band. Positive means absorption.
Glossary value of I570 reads -0.04 nm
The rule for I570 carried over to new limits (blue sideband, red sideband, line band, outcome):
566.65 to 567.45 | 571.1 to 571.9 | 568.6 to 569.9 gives -0.02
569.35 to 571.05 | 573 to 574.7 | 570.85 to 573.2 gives 0.01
